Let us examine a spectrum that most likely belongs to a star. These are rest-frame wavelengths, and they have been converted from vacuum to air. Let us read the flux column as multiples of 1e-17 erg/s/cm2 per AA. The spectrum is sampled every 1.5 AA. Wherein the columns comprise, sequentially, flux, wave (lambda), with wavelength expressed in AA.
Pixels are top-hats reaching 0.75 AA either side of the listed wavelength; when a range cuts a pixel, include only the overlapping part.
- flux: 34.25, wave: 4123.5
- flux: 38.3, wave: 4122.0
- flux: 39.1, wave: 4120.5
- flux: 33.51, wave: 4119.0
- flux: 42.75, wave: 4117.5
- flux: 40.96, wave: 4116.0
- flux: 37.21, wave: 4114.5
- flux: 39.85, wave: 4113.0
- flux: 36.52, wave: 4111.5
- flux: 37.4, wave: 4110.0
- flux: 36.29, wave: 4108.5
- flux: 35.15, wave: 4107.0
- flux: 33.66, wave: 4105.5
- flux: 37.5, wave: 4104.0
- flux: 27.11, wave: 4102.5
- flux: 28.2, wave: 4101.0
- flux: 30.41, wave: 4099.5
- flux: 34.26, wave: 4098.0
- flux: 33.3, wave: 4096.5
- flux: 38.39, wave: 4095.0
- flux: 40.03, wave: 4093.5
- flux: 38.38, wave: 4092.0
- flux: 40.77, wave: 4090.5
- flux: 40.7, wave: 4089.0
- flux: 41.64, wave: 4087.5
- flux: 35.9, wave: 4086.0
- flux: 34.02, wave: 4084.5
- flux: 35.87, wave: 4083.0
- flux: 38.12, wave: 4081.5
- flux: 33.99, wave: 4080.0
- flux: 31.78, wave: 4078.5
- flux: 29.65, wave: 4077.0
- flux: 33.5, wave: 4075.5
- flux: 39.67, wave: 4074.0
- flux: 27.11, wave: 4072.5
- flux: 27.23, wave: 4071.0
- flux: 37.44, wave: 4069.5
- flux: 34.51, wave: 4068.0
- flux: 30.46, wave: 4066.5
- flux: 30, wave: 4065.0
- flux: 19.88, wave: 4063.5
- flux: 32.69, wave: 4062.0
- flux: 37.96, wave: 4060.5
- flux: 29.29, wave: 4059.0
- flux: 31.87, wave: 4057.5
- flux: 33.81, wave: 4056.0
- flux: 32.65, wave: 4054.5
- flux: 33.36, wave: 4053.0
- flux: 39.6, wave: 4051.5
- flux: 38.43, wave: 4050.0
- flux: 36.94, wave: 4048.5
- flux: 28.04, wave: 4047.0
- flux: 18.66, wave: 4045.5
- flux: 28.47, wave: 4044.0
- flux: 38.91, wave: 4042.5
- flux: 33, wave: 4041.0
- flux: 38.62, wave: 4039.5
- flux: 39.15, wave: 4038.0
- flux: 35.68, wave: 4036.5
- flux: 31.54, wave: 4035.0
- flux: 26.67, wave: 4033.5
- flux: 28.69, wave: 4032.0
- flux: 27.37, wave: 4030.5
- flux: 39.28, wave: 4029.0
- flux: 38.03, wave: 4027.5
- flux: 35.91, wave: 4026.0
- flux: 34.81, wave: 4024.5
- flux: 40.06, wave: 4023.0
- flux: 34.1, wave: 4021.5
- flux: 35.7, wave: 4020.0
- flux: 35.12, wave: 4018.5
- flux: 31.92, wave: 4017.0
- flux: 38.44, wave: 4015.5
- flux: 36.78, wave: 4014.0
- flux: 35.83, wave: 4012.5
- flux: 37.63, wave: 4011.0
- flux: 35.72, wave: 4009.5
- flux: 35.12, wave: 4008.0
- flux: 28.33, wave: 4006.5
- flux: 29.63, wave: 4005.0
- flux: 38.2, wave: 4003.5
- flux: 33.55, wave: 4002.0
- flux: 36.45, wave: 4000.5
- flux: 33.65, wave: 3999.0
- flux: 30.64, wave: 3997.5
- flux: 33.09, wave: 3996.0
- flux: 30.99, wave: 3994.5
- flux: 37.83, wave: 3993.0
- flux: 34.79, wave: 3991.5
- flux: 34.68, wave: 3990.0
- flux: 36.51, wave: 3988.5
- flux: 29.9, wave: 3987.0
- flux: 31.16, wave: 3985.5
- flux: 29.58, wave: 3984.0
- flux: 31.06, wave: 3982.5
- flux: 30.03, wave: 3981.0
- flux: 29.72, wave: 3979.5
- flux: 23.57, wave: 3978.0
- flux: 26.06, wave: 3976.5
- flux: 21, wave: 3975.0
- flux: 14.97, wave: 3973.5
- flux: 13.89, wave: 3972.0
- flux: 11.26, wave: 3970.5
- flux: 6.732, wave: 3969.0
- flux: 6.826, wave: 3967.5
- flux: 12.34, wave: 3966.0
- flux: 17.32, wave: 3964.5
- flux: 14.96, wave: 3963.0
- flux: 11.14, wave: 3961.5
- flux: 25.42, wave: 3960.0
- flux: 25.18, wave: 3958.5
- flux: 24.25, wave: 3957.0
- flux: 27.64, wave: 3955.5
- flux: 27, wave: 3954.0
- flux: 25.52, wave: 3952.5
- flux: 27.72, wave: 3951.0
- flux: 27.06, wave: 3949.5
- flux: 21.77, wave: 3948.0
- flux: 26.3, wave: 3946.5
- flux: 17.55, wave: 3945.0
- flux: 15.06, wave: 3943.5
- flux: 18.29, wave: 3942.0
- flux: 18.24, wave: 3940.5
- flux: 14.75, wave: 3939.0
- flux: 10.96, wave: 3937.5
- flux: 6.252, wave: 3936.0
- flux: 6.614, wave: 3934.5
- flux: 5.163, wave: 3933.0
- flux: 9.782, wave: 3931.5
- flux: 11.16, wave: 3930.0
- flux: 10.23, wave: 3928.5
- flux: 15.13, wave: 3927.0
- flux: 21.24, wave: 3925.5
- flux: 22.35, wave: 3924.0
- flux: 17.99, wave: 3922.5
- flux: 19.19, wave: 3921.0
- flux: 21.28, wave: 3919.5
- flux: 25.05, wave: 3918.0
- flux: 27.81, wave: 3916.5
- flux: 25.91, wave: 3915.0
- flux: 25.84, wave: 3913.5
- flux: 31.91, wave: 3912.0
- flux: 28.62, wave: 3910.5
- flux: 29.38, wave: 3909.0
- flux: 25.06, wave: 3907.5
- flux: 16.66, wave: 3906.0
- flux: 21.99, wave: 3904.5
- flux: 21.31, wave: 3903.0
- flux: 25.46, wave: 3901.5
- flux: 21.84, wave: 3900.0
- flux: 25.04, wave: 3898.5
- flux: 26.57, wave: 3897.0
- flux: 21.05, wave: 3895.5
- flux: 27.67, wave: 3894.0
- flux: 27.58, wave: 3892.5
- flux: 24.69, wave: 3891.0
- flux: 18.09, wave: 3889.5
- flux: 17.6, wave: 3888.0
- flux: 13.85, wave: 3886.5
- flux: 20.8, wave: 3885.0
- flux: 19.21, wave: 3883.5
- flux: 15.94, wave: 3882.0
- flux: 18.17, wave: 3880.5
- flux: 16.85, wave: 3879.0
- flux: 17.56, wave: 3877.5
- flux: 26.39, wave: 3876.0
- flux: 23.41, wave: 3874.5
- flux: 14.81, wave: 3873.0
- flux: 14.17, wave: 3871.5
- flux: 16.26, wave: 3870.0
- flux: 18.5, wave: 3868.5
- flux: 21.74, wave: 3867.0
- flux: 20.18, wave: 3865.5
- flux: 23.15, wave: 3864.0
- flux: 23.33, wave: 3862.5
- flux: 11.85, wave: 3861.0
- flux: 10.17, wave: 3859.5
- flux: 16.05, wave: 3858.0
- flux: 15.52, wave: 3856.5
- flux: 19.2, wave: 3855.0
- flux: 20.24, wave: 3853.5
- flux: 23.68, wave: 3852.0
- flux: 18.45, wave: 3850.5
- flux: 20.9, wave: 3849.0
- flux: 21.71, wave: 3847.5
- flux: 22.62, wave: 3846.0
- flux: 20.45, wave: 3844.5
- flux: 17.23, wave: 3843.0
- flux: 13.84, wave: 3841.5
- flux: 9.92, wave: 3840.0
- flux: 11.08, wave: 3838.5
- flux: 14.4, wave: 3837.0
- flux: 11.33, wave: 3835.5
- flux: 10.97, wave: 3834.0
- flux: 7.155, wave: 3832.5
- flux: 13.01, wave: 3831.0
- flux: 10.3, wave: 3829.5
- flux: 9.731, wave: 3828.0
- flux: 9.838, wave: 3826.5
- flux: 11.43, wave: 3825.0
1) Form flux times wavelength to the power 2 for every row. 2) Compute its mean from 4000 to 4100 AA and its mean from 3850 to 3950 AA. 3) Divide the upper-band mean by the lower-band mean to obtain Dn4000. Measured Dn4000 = 1.89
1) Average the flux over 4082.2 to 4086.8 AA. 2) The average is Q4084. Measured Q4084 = 35.4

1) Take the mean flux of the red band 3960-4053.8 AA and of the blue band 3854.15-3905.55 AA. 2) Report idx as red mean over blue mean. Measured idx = 1.5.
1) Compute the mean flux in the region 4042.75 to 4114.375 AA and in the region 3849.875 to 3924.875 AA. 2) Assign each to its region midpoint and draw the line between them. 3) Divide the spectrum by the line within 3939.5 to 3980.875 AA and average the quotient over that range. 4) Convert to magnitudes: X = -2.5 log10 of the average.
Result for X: 0.28 mag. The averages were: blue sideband 21.1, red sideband 33.9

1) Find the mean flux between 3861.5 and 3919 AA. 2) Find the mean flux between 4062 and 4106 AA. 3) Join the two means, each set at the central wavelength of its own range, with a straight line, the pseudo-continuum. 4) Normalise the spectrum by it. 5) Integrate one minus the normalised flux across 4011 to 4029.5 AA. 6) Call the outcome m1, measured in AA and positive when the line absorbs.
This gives -3.9 AA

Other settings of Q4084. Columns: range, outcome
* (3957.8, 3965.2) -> 18.8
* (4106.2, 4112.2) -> 36.3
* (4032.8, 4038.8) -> 33.4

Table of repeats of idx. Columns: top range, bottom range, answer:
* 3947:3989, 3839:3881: 1.22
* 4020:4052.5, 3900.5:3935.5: 1.69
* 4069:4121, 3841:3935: 1.79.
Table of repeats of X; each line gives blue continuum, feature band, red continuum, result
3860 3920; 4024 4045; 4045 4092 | -0.084 mag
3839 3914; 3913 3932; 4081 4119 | 0.207 mag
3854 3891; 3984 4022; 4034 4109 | -0.198 mag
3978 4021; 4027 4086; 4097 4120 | 0.051 mag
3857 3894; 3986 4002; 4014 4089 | -0.171 mag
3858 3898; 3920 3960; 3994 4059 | 0.370 mag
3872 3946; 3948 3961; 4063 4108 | -0.103 mag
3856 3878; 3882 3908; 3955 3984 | -0.168 mag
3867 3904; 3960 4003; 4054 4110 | 0.088 mag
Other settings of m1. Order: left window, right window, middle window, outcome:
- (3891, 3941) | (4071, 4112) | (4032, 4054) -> -1.61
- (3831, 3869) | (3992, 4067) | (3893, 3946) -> 7.36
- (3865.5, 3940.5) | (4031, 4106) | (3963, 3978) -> 6.17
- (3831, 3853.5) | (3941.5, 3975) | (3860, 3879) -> -2.64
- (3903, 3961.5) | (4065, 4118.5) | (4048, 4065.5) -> -0.57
